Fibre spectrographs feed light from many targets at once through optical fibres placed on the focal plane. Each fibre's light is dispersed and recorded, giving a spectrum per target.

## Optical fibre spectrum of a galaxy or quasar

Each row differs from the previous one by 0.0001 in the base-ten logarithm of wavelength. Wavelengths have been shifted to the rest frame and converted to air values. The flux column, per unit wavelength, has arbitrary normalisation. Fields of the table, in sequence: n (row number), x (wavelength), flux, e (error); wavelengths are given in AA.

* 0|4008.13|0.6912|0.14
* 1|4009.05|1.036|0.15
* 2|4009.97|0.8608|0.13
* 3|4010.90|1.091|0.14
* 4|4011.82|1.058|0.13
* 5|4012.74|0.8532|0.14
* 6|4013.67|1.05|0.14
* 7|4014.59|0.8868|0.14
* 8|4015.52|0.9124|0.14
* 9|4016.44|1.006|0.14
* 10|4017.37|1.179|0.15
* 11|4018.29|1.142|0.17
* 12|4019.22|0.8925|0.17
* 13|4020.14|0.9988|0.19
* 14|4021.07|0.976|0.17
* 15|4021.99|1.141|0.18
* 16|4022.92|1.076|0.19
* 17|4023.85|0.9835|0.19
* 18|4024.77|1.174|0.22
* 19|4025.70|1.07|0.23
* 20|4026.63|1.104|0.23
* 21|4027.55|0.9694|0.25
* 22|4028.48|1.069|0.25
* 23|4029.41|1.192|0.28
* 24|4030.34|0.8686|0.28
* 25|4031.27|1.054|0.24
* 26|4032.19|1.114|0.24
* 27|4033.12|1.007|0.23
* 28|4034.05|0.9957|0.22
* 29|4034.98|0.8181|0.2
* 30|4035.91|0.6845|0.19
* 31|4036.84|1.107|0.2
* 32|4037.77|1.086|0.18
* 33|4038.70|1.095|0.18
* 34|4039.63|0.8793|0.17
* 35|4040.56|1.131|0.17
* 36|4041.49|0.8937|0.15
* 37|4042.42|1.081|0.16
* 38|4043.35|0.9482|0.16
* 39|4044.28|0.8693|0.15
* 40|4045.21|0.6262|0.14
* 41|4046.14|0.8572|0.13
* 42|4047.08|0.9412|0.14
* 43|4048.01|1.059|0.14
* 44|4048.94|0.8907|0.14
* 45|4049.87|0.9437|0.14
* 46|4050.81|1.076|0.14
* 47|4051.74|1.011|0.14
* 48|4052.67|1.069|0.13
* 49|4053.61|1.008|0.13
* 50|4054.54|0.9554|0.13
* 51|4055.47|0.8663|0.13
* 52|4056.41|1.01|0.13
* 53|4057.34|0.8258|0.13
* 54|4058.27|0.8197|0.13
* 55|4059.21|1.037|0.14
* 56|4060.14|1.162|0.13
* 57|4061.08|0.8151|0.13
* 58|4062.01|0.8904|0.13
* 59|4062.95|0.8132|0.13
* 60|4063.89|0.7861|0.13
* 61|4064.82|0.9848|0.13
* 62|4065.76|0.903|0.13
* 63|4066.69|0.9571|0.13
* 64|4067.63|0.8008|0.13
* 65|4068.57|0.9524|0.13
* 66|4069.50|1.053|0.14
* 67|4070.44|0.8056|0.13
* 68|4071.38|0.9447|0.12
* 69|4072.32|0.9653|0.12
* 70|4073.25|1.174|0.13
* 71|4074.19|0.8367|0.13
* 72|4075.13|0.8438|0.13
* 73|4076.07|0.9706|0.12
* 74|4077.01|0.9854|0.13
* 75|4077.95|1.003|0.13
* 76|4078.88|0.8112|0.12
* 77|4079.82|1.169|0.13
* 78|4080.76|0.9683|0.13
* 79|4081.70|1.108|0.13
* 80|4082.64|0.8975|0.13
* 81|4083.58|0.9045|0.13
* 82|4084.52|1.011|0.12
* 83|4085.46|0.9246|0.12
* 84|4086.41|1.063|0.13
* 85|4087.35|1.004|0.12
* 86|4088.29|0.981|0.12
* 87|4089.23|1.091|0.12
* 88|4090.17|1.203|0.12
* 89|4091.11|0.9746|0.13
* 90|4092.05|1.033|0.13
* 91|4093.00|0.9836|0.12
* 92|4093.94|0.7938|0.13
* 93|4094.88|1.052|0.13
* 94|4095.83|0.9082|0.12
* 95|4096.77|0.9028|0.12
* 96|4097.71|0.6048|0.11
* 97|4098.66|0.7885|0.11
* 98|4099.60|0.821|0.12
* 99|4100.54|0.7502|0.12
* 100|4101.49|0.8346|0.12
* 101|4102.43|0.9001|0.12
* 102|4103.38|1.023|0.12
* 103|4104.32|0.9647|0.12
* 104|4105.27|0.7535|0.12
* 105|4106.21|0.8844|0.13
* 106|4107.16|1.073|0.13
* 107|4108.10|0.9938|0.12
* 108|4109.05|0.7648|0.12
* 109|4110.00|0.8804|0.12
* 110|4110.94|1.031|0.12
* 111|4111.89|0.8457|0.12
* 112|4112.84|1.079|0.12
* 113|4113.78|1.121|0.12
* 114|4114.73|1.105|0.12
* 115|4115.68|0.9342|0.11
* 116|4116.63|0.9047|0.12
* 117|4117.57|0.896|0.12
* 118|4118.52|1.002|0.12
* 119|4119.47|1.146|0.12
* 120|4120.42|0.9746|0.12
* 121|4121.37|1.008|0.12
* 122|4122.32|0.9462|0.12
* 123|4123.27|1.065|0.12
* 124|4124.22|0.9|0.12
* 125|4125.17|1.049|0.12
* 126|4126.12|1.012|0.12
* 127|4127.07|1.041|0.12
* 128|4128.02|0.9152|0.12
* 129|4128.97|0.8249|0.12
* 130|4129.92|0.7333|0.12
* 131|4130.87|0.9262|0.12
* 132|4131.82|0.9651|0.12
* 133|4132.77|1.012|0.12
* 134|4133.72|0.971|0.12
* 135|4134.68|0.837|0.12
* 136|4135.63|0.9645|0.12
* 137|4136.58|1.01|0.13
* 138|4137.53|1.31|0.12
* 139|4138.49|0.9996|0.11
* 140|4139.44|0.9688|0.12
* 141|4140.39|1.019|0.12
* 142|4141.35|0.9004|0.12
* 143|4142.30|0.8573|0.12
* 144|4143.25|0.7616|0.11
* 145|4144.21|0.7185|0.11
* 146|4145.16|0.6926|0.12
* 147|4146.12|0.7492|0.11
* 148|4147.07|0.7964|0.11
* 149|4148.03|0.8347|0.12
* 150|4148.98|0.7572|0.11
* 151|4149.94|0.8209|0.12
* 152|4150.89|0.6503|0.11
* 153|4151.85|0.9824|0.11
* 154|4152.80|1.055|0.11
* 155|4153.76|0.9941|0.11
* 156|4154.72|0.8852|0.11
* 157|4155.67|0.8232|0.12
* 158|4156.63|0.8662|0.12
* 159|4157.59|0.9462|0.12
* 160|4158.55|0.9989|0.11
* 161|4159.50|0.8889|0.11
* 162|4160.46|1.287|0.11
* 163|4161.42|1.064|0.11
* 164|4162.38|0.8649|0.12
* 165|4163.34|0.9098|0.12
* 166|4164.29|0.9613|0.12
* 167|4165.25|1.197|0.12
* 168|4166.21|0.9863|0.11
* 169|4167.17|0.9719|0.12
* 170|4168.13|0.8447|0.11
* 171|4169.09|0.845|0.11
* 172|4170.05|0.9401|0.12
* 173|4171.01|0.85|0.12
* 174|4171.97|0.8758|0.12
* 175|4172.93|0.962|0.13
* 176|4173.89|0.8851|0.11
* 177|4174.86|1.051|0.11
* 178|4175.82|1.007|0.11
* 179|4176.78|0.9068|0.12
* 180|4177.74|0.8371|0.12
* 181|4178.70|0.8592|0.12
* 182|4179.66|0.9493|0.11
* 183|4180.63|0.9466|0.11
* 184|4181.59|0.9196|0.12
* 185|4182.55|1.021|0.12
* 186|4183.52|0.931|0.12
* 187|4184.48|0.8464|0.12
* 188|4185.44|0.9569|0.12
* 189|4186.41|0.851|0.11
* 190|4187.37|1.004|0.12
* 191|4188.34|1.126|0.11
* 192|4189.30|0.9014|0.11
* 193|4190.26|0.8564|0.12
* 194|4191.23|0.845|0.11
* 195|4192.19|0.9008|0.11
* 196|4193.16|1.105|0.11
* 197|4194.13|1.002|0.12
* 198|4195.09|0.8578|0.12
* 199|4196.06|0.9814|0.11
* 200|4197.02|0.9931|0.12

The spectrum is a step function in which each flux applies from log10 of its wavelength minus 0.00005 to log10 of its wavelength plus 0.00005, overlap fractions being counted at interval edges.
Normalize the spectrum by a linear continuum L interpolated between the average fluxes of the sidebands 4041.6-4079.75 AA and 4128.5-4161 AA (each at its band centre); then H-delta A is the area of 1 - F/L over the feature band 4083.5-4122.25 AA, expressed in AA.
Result -1.2 AA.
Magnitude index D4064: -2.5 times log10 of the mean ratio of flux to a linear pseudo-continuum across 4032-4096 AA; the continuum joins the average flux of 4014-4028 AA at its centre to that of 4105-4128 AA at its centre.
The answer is 0.05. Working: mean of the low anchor 1.03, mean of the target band 0.959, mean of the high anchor 0.976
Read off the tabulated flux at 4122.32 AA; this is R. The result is 0.9462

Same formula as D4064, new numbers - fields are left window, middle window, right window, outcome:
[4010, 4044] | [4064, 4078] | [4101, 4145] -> 0.05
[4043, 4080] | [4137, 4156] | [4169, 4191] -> 0.06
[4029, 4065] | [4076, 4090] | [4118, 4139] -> -0.03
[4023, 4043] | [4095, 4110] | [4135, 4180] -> 0.11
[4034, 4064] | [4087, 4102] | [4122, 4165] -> 0.02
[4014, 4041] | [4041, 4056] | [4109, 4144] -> 0.07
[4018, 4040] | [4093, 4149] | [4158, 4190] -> 0.06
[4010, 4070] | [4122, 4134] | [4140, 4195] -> -0.02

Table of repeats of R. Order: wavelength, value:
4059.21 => 1.037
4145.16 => 0.6926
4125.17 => 1.049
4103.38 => 1.023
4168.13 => 0.8447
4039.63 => 0.8793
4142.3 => 0.8573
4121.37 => 1.008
